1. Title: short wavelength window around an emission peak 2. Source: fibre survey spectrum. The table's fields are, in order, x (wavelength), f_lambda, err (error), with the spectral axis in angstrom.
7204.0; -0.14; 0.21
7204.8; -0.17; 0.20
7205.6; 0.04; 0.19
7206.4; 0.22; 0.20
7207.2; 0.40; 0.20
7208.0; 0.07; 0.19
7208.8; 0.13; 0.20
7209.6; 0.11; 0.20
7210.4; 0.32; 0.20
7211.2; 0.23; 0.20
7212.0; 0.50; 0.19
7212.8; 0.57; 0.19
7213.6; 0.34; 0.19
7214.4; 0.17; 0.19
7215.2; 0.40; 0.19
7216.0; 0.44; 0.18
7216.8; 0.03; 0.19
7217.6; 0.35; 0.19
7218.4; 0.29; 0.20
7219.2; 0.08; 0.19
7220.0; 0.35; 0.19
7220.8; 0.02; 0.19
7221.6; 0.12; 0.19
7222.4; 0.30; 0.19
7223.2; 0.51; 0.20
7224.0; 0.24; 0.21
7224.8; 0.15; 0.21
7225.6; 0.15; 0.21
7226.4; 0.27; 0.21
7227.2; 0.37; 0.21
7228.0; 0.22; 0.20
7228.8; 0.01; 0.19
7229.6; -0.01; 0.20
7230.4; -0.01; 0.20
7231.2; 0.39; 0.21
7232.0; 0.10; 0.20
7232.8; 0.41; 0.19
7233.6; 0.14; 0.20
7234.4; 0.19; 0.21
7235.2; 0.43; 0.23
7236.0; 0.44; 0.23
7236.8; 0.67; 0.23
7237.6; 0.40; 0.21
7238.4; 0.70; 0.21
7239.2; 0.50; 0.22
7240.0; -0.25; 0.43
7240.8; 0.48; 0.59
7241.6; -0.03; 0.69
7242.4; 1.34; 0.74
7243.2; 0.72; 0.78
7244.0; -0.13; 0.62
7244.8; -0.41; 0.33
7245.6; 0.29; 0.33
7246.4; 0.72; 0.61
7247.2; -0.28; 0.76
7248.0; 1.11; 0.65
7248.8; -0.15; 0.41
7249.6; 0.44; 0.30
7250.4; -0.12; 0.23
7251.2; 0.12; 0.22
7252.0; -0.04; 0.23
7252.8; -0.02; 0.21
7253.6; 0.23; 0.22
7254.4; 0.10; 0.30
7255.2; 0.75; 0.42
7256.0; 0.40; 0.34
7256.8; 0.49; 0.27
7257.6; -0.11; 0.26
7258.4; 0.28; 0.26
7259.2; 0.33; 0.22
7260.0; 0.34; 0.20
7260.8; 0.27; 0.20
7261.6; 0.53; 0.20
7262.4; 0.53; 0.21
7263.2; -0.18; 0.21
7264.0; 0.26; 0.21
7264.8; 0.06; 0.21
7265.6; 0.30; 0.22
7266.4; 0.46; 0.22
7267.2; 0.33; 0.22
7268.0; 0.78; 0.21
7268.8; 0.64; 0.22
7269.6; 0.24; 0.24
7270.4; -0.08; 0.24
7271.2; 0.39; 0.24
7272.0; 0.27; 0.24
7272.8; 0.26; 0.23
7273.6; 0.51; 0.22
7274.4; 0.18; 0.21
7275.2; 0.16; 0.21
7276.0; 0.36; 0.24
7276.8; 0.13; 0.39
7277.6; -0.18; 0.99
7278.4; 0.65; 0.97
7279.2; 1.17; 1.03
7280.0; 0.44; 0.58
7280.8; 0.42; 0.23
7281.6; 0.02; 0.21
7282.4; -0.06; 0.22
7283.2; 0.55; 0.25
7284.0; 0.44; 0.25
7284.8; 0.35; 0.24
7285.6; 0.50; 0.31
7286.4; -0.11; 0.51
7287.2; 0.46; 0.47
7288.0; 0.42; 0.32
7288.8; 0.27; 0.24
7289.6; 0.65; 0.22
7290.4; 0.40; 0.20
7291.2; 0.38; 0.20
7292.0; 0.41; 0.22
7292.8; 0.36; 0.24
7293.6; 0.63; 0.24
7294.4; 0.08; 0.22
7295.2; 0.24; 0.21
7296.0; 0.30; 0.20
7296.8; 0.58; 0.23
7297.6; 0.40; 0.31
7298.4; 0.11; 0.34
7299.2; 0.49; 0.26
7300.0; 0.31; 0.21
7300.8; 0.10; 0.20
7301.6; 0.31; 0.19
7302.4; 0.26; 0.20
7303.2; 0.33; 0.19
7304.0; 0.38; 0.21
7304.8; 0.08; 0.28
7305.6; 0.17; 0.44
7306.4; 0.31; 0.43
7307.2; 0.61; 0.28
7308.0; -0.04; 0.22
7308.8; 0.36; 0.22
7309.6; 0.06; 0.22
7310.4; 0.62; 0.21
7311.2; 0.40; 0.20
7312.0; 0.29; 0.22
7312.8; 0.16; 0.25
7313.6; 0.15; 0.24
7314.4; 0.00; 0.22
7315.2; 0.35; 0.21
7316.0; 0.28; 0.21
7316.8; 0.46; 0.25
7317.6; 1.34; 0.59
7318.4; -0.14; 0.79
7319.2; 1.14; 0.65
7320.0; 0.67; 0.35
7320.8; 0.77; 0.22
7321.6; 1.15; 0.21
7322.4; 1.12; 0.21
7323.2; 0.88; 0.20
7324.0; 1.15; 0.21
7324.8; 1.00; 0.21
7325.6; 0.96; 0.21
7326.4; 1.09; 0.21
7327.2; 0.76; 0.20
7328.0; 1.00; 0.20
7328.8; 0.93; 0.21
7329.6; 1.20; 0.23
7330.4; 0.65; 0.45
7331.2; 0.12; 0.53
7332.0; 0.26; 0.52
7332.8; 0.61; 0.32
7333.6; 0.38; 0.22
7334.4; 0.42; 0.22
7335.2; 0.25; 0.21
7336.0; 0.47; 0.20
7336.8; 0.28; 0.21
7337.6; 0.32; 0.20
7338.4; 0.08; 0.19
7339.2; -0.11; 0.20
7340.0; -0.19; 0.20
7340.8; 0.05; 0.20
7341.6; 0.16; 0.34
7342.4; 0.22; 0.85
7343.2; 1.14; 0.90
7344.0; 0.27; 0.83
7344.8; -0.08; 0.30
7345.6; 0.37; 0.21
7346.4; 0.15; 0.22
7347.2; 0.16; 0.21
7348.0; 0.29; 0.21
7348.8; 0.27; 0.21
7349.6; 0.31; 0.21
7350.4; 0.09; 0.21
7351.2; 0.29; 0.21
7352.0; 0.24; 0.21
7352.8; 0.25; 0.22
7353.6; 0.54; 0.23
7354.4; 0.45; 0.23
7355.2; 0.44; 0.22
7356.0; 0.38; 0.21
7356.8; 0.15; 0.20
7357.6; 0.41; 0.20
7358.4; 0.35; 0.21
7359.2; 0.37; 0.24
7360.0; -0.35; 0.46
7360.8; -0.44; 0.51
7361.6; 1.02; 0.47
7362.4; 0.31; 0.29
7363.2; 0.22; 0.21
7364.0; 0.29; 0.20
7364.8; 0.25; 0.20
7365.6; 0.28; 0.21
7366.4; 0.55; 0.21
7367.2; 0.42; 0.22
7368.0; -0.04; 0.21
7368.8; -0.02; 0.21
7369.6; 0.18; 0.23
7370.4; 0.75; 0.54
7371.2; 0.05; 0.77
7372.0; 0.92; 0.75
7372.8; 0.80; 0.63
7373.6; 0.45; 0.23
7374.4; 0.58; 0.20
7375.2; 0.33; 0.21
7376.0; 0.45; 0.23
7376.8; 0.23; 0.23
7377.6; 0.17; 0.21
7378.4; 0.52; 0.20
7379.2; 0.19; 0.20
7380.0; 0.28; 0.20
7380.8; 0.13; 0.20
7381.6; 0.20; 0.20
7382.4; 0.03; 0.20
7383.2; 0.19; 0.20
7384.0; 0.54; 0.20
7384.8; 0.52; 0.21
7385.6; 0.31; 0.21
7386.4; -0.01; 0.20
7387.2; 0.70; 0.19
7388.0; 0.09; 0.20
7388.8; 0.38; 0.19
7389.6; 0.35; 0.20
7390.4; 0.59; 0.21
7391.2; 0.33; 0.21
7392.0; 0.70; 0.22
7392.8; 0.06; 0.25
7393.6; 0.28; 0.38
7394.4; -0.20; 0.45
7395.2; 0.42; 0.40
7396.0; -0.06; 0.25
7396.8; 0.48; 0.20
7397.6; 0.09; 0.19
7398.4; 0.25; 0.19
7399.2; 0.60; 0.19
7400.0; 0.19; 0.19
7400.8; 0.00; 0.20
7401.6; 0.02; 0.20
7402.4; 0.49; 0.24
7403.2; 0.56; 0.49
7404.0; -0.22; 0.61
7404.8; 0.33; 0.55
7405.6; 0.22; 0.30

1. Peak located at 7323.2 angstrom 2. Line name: [O II]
